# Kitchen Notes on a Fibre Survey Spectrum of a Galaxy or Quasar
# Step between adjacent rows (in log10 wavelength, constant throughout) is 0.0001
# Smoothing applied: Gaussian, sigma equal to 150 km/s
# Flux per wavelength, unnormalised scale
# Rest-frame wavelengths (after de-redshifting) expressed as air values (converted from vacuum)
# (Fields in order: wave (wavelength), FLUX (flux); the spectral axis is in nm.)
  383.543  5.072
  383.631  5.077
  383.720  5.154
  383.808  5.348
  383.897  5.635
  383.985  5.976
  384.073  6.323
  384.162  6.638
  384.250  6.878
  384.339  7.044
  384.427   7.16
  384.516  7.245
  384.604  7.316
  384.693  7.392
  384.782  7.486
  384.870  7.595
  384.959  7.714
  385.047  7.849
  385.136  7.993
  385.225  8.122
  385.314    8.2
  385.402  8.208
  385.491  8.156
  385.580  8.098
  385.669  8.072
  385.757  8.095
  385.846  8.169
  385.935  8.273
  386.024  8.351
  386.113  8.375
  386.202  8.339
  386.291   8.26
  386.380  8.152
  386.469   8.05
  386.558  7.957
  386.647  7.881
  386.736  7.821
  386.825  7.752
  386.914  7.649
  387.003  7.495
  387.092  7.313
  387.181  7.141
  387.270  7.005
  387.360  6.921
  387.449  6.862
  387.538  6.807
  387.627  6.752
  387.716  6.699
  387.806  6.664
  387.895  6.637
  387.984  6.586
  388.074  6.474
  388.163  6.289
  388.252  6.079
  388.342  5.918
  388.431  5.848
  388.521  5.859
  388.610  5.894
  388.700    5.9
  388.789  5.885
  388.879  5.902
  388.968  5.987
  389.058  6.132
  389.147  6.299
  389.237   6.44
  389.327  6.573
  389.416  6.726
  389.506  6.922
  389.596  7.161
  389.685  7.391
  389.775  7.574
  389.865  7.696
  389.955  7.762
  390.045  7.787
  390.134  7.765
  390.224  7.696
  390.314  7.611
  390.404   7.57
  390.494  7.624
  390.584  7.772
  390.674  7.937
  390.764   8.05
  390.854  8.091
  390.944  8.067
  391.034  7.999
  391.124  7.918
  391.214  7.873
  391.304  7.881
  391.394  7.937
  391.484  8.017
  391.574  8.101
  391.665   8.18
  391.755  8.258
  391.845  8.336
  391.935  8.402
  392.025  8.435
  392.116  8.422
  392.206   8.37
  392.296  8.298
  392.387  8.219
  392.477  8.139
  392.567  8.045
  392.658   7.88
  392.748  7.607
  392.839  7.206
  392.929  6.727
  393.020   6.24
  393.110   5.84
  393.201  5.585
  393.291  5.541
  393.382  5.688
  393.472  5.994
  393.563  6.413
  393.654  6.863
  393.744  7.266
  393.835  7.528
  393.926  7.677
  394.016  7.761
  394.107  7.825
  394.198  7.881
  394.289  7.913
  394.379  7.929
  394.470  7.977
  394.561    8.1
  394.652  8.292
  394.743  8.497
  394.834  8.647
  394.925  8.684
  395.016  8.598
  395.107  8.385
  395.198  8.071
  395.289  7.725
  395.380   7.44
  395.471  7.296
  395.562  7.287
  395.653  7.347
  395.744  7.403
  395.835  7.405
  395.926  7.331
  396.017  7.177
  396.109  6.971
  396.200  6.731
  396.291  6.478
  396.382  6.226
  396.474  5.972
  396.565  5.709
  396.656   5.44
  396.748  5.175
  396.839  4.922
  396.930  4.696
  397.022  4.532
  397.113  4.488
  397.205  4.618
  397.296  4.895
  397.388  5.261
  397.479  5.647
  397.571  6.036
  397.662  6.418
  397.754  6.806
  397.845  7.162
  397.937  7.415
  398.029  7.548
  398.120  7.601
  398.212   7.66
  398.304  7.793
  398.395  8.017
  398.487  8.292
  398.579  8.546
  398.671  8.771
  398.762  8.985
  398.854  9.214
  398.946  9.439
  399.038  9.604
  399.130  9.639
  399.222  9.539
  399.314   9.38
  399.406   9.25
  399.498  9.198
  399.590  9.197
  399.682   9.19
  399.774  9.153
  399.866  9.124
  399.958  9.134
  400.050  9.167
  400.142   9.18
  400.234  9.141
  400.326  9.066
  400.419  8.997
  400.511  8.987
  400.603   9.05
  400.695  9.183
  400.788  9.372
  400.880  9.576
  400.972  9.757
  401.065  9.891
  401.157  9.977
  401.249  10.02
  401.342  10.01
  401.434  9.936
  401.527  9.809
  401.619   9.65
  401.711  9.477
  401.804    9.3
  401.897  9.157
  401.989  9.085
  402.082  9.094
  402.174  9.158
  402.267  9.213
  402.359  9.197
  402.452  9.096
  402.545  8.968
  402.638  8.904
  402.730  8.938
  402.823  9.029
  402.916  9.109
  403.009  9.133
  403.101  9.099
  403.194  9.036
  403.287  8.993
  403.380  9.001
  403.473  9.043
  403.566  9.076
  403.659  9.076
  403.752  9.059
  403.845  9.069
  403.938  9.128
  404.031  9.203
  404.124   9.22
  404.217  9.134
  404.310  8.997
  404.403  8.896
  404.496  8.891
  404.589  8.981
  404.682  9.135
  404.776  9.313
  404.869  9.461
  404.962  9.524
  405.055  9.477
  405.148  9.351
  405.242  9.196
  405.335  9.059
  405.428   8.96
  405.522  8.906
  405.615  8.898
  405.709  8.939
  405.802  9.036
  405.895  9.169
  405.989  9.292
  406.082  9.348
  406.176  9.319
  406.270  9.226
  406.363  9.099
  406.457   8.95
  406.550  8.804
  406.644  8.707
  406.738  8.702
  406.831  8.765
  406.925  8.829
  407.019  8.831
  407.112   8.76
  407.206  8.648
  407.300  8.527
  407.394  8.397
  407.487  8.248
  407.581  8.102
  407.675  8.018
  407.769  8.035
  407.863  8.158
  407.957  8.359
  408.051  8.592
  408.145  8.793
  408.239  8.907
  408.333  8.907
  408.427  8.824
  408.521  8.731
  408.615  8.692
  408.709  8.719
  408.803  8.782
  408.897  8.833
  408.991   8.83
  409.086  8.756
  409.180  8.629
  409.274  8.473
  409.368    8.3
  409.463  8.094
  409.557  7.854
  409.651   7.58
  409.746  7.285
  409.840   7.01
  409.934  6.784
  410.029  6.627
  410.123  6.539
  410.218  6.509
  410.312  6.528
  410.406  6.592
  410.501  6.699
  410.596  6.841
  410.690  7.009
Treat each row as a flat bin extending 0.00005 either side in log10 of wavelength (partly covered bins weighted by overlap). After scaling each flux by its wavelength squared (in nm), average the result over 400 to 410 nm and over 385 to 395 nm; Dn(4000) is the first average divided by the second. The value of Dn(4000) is 1.3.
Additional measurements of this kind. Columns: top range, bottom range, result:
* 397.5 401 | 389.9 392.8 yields 1.13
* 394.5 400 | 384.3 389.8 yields 1.10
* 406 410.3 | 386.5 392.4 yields 1.26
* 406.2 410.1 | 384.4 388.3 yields 1.25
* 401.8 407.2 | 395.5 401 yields 1.22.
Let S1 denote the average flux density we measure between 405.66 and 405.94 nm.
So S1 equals 9.06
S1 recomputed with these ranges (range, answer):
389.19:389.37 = 6.48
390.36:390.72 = 7.72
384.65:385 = 7.54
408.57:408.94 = 8.76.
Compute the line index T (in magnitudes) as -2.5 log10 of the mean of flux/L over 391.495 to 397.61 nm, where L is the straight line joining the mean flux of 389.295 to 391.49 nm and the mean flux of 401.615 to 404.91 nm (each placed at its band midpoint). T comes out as 0.15 mag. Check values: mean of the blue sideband 7.66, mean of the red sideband 9.11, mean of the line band 7.08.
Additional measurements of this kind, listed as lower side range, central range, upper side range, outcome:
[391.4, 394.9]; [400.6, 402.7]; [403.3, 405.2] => -0.08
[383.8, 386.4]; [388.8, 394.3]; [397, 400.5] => 0.05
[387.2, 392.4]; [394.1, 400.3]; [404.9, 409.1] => 0.05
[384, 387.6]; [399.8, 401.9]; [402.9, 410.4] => -0.13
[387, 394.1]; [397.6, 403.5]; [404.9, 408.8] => -0.10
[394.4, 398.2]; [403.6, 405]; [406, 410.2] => -0.16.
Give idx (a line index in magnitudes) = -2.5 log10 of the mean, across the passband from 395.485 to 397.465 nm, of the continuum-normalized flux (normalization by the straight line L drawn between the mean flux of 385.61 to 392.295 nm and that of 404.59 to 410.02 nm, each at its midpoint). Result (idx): 0.30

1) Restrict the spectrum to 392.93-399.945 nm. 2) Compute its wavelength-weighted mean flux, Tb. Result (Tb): 7.35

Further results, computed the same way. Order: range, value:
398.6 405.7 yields 9.23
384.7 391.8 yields 7.4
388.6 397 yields 7.29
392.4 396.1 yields 7.43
